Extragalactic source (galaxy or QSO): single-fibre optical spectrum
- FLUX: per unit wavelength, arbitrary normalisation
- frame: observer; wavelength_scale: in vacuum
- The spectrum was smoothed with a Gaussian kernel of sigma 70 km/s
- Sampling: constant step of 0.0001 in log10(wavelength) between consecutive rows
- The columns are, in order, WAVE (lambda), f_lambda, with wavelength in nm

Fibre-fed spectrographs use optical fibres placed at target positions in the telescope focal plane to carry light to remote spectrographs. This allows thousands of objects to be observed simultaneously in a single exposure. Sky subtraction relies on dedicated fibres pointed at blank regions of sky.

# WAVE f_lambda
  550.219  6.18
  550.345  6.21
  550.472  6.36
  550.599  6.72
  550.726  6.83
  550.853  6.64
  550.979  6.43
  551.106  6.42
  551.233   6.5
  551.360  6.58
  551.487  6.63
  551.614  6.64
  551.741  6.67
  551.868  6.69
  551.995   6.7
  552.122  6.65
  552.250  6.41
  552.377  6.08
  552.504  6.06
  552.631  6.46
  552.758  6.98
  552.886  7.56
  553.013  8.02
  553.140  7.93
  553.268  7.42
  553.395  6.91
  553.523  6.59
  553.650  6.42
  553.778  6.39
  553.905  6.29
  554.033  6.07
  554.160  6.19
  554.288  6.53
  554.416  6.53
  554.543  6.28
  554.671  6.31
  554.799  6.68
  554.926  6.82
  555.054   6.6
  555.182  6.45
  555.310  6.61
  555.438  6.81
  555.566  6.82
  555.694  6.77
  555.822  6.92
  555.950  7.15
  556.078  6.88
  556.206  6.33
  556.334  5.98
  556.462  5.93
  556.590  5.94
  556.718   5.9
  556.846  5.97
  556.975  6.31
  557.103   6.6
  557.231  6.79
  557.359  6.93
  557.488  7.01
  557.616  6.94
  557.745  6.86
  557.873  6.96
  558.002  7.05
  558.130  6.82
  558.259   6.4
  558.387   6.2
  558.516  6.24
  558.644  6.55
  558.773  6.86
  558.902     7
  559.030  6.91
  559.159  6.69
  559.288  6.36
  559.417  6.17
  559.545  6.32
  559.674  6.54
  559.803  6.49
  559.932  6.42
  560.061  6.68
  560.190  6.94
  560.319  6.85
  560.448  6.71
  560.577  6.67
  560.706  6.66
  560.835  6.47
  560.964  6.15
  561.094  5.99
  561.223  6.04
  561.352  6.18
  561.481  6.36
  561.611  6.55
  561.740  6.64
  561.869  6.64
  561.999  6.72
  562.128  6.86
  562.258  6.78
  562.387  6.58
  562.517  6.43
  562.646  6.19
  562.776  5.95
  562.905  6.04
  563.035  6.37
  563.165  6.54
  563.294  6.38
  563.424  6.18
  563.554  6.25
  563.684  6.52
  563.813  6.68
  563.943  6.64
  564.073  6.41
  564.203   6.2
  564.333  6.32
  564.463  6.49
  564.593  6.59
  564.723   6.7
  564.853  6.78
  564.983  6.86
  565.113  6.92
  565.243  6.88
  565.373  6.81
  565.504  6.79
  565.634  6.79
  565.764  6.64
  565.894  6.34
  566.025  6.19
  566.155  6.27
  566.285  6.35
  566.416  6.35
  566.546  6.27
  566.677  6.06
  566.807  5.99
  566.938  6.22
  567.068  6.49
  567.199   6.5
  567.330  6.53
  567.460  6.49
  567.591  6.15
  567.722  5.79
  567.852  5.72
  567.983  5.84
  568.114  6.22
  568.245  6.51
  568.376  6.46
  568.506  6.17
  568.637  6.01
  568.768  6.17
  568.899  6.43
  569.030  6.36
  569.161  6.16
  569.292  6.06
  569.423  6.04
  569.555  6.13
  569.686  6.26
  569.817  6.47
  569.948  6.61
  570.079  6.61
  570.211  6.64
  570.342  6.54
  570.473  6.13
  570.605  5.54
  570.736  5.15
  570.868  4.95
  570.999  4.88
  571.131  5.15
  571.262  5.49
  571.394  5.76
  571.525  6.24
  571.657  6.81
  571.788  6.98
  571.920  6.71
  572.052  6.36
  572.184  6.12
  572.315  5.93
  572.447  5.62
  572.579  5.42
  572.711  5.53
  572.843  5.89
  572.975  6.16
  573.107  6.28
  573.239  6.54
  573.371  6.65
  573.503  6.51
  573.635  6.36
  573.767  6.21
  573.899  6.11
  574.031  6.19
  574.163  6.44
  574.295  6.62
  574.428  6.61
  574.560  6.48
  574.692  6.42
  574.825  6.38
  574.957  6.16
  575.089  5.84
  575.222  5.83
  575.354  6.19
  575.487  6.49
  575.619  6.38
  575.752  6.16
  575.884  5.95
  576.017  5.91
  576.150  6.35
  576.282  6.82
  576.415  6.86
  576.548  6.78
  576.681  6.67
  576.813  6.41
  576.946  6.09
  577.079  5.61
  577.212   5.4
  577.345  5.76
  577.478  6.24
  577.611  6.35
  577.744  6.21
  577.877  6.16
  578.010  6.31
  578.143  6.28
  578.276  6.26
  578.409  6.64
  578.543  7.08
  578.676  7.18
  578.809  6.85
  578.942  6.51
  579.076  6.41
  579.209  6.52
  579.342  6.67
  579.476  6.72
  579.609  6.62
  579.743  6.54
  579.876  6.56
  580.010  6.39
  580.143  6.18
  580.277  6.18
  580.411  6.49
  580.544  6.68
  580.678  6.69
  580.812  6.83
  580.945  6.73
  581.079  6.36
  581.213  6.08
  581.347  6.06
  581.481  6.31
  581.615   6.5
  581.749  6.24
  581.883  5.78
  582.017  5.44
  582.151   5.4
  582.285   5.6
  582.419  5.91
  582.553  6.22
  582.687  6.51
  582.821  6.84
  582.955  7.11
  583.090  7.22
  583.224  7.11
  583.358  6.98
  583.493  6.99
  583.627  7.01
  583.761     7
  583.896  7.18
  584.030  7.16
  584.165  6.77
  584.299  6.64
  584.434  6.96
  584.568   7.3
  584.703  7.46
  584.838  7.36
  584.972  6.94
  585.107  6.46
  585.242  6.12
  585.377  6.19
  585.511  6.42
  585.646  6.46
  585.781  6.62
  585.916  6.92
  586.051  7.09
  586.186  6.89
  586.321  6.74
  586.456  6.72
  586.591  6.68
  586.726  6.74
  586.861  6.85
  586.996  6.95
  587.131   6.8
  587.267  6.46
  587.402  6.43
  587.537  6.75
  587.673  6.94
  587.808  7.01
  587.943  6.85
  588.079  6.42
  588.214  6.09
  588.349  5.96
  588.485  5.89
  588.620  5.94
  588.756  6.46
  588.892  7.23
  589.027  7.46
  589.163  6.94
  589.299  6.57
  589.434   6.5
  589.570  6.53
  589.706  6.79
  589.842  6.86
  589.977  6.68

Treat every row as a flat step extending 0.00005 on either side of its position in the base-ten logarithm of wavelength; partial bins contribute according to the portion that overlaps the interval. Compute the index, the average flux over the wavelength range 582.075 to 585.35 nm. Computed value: 6.75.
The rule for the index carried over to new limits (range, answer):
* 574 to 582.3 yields 6.34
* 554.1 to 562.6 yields 6.56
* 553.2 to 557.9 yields 6.56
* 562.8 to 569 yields 6.39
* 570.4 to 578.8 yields 6.18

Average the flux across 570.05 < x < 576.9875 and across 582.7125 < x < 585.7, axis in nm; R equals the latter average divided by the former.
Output 1.1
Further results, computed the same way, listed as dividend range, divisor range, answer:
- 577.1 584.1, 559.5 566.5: 0.99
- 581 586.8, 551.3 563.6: 1.01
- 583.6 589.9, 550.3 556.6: 1.02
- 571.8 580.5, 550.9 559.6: 0.96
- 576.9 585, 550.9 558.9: 0.98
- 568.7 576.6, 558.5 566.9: 0.95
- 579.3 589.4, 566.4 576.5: 1.07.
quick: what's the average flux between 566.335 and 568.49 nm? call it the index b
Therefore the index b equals 6.22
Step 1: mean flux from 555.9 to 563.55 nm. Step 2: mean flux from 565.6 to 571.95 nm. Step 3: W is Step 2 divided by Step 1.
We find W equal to 0.9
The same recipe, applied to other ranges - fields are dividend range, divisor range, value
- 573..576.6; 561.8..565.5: 0.97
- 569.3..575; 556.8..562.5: 0.93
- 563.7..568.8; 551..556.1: 0.96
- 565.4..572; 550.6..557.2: 0.94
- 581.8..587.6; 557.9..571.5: 1.05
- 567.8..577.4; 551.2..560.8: 0.93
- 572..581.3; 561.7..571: 1.00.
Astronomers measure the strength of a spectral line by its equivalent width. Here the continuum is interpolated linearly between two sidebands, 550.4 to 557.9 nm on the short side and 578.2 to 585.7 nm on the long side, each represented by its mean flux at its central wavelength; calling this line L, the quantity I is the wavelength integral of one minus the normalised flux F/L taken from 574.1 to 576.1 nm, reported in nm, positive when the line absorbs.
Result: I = 0.102 nm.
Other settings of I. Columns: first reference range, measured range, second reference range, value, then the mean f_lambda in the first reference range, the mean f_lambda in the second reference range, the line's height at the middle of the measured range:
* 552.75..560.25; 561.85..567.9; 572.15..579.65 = 0.05 nm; 6.64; 6.3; 6.49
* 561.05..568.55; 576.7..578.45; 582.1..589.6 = 0.12 nm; 6.41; 6.7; 6.58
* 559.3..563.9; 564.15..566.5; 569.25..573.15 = -0.11 nm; 6.46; 6.01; 6.28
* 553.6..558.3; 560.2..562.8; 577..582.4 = 0.00 nm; 6.55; 6.32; 6.49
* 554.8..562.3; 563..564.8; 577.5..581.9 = 0.03 nm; 6.57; 6.47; 6.55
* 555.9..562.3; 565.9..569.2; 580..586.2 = 0.17 nm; 6.55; 6.59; 6.56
